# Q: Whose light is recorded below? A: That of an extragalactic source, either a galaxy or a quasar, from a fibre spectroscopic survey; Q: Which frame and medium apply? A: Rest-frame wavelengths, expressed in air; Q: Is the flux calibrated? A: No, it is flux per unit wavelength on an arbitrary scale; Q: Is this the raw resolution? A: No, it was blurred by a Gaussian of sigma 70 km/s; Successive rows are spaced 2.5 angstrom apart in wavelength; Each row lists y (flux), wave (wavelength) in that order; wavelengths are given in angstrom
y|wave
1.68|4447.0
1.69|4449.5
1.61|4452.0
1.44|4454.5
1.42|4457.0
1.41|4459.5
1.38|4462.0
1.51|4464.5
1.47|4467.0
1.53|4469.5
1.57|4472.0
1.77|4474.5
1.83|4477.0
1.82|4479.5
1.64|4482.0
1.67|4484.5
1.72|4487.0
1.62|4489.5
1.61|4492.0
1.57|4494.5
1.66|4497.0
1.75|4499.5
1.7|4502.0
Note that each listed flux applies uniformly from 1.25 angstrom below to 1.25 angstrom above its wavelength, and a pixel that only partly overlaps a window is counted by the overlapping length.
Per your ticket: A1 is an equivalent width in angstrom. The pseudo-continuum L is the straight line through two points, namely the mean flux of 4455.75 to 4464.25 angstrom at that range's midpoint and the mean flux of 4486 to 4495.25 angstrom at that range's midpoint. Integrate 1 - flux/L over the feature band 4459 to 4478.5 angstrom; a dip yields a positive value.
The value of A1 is -1.2 angstrom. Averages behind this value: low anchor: 1.42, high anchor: 1.63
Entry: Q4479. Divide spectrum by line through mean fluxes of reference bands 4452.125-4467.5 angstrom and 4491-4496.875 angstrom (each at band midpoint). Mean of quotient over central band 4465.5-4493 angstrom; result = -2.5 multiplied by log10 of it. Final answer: -0.08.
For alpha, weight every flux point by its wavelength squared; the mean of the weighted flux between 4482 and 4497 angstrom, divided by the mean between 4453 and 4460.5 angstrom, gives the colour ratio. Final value 1.16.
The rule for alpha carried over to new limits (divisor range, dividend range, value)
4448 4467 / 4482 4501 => 1.13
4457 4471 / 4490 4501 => 1.15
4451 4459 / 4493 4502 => 1.15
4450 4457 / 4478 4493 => 1.12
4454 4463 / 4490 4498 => 1.16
